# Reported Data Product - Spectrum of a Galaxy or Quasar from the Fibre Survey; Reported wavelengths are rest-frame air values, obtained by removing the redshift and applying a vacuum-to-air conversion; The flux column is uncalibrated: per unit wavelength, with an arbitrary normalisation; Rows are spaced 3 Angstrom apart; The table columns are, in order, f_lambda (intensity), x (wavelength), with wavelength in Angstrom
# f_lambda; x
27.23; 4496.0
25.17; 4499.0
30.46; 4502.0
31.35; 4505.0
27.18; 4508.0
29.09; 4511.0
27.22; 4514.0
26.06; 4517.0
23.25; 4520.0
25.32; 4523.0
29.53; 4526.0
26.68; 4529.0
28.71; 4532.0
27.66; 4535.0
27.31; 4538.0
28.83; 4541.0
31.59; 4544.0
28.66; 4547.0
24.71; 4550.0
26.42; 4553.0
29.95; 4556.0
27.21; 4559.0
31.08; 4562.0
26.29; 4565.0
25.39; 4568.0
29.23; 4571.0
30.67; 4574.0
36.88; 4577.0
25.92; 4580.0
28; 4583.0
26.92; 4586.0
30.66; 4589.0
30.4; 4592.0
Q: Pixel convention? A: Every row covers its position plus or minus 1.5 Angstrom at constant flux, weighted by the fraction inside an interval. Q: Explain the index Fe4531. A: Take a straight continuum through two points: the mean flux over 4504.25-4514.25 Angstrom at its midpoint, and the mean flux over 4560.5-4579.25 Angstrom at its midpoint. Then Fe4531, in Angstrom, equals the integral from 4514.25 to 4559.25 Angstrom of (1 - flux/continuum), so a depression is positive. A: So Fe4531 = 2.7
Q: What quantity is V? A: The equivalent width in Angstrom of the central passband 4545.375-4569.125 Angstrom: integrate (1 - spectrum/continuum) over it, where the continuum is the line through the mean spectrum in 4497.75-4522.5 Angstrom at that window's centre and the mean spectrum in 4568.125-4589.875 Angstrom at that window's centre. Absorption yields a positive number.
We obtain 1.1 Angstrom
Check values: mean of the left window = 27.4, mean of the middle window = 27.5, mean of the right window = 29.5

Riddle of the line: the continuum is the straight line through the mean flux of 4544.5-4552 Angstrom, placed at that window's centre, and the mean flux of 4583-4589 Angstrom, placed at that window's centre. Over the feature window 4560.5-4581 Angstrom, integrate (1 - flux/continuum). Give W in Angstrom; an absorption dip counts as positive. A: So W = -1.2 Angstrom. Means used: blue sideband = 27.3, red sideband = 28.1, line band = 29.4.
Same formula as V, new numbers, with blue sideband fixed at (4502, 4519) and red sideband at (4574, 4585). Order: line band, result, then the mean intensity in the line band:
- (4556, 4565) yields 0.3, 28.8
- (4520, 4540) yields 1.1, 27.2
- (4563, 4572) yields 0.8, 27.1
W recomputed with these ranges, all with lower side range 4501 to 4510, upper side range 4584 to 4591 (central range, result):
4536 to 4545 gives 0.1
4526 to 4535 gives 0.4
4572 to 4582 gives -0.7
